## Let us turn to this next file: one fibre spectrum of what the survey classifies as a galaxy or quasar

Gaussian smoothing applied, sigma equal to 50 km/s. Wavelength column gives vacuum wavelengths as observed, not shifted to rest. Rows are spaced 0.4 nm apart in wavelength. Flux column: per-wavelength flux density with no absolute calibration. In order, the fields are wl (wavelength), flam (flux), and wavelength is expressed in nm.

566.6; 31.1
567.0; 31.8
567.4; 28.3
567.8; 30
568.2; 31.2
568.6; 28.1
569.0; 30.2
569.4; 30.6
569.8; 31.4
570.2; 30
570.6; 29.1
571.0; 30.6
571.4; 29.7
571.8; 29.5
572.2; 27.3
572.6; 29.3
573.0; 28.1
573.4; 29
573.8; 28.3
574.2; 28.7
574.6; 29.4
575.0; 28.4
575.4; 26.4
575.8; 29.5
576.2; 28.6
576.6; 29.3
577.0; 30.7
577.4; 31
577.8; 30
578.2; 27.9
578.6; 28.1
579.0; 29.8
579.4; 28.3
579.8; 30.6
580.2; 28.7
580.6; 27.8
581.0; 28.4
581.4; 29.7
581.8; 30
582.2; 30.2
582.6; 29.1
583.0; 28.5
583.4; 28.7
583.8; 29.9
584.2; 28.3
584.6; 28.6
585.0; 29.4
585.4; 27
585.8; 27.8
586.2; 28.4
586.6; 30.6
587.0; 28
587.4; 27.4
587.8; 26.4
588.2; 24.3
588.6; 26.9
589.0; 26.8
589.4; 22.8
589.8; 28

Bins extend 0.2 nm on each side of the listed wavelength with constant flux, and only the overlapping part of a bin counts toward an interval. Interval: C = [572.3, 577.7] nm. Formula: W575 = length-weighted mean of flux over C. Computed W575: 29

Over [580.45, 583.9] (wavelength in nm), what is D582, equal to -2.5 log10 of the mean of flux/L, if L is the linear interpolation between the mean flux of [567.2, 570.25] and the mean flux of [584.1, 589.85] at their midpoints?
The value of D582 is -0.04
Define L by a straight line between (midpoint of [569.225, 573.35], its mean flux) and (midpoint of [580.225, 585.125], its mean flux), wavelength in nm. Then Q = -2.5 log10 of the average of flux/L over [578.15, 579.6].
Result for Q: 0.02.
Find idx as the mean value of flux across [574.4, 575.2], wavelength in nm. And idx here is 28.9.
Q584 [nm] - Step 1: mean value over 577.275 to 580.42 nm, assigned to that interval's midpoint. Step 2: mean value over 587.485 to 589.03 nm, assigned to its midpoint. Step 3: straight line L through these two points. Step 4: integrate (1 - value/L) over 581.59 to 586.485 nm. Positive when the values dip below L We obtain -0.24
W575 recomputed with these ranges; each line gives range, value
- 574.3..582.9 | 29.1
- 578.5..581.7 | 29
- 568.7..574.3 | 29.4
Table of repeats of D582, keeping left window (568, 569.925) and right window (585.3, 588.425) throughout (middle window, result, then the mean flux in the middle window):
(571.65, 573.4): 0.04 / 28.6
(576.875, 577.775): -0.06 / 30.7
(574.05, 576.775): 0.02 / 28.6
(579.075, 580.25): -0.03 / 29.3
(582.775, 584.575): -0.03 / 28.8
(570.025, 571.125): 0.01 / 29.9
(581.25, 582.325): -0.06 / 30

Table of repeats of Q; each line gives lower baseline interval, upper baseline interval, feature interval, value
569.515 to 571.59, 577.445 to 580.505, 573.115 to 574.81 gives 0.03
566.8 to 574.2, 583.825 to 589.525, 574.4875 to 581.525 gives -0.02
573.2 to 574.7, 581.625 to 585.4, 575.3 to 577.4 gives -0.01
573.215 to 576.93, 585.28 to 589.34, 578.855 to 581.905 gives -0.04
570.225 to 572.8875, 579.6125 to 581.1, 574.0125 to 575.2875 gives 0.02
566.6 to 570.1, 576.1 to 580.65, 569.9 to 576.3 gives 0.03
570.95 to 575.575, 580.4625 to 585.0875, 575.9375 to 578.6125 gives -0.02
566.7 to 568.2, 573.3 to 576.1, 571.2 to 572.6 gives 0.01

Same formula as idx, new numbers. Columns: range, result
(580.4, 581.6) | 28.6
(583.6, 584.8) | 28.9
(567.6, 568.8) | 29.8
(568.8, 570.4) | 30.5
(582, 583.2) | 29.3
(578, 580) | 28.9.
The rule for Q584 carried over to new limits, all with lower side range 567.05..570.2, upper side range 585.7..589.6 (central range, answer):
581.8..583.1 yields -0.078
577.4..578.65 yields -0.026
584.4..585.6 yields -0.043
